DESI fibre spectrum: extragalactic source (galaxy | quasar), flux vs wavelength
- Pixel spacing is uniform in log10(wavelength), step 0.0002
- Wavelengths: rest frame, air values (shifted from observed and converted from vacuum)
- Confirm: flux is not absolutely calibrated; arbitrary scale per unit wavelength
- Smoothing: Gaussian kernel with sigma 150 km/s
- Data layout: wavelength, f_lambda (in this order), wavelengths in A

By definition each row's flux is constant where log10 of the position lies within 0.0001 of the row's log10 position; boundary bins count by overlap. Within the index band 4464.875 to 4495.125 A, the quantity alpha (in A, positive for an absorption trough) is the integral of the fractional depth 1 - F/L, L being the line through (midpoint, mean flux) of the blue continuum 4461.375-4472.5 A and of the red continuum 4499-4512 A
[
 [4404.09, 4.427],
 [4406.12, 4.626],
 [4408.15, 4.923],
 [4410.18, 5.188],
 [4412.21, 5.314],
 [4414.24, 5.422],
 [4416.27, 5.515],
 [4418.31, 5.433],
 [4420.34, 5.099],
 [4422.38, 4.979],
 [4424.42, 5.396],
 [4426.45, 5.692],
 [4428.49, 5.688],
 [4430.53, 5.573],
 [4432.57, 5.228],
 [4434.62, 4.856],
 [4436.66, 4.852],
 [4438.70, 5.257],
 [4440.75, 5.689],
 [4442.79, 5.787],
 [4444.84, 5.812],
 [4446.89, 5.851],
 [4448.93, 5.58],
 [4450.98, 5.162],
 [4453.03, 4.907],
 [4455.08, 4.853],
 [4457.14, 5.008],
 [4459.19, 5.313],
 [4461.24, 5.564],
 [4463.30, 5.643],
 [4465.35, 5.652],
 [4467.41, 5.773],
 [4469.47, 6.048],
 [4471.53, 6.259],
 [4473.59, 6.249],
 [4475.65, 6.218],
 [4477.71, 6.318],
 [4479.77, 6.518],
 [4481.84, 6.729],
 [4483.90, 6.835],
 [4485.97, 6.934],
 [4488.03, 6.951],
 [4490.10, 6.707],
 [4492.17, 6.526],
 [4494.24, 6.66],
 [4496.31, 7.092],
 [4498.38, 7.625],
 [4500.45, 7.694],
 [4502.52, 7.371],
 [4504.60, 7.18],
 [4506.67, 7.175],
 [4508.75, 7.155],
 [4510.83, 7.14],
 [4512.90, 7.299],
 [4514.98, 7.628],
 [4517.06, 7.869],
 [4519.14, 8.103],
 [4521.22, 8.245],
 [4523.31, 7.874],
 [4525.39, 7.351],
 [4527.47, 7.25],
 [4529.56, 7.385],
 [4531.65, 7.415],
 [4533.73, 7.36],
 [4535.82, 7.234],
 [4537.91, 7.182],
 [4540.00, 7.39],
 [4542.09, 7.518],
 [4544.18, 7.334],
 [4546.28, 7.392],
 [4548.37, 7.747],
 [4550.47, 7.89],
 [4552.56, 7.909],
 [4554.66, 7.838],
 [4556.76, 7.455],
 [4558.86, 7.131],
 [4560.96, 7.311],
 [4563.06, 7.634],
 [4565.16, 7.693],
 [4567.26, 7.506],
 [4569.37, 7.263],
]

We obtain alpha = -0.49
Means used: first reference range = 5.85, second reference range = 7.3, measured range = 6.44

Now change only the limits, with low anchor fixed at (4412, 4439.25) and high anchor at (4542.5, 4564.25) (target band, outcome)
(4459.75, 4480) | 0.3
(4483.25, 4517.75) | -2.8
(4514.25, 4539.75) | -1.7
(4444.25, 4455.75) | 0.8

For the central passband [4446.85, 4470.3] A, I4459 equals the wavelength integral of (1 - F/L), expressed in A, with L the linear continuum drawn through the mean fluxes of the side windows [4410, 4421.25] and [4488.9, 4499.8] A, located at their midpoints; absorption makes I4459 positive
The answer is 3.0 A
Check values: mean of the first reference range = 5.34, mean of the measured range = 5.43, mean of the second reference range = 6.95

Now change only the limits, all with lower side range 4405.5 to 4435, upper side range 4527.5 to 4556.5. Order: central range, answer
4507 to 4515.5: -0.41 A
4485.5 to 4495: -0.28 A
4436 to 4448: 0.24 A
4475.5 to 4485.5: -0.31 A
